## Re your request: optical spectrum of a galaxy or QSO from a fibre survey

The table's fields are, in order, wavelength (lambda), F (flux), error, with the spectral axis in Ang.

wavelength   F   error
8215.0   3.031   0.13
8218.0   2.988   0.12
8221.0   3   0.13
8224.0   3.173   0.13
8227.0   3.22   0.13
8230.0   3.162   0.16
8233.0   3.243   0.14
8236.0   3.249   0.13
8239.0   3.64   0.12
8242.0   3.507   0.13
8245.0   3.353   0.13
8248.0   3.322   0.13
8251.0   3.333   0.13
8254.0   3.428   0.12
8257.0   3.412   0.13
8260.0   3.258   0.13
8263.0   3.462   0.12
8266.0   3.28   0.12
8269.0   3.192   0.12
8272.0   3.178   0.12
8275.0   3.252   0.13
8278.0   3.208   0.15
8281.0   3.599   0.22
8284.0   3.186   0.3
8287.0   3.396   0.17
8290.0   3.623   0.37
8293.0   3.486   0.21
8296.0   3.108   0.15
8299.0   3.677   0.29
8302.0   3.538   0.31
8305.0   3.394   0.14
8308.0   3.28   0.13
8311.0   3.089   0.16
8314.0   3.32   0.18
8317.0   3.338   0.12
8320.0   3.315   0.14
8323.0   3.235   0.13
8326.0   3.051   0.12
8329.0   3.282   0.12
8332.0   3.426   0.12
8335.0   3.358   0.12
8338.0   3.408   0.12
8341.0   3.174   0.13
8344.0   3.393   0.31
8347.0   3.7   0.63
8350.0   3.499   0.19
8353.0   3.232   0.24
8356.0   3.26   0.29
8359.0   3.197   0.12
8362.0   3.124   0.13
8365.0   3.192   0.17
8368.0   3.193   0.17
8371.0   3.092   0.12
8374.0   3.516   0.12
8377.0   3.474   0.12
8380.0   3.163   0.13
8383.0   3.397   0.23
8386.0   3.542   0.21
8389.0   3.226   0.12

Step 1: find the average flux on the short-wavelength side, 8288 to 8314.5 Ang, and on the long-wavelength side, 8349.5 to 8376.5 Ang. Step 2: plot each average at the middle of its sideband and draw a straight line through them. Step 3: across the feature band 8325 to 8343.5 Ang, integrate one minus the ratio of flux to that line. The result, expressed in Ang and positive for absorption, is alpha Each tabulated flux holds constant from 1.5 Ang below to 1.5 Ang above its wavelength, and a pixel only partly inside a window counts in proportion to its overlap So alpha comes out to 0.1 Ang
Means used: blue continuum 3.39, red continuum 3.26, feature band 3.3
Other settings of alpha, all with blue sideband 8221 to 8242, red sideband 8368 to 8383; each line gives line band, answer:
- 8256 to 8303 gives -1.09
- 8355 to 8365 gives 0.35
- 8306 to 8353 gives -0.34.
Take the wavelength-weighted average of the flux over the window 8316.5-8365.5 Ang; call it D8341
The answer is 3.31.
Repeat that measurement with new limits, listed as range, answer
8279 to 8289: 3.4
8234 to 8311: 3.37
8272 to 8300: 3.38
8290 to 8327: 3.34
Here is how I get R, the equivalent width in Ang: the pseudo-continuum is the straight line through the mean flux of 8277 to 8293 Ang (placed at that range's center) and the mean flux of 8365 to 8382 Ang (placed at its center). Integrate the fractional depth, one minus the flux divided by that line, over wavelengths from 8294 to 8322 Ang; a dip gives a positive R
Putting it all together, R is 0.3 Ang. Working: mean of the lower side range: 3.42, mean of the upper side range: 3.28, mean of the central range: 3.34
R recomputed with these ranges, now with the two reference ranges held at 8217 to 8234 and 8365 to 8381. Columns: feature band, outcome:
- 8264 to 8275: -0.19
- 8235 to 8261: -1.97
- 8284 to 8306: -1.65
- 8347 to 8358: -0.38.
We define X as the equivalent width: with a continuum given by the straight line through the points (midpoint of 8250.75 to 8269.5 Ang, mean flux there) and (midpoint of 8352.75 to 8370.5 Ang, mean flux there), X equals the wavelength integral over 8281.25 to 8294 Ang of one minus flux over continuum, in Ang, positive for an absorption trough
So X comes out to -0.5 Ang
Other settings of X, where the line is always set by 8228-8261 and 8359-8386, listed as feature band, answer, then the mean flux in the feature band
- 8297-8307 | -0.5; 3.5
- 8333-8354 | -0.7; 3.4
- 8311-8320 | 0.1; 3.29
